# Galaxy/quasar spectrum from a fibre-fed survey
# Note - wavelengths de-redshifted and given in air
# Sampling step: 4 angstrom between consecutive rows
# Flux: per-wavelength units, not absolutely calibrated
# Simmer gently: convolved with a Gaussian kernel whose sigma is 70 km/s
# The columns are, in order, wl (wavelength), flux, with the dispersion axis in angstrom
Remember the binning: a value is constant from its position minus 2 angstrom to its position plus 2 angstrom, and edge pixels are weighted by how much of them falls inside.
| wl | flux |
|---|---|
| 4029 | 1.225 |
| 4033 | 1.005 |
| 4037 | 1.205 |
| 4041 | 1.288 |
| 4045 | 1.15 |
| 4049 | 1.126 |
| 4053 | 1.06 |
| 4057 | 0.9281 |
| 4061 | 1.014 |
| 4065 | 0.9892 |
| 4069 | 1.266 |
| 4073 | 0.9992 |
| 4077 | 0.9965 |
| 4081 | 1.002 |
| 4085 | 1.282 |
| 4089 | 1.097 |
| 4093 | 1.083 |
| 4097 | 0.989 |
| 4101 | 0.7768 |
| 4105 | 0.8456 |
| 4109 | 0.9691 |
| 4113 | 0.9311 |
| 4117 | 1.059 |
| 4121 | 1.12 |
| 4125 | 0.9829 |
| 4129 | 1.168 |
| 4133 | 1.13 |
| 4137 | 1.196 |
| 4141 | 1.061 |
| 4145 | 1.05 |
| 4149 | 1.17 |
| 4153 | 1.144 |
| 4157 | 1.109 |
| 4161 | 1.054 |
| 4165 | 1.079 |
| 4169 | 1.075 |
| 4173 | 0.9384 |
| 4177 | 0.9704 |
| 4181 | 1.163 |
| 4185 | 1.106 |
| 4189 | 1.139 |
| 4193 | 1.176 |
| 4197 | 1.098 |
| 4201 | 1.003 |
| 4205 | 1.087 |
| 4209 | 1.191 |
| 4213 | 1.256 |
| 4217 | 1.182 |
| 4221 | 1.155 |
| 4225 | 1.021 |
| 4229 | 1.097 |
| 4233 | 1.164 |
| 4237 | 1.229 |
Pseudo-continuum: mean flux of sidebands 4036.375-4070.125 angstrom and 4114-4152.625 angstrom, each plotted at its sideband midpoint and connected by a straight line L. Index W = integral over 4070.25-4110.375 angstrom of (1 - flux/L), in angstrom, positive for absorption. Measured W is 3.44 angstrom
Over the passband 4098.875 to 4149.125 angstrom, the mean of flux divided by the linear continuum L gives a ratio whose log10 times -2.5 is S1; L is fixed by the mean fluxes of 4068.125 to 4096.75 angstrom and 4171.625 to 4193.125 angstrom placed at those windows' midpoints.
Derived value 0.06 mag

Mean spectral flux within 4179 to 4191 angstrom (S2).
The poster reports 1.14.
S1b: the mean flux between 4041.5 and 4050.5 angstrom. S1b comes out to 1.16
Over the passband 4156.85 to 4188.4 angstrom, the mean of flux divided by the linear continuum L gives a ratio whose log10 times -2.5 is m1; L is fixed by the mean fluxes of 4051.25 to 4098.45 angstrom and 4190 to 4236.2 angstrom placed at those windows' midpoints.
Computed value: 0.05 mag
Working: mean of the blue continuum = 1.06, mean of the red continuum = 1.13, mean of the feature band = 1.06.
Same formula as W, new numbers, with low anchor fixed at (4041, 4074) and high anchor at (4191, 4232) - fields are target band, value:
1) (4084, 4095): -0.5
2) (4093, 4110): 2.8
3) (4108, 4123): 1.0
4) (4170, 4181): 1.1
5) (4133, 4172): 0.3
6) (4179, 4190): -0.2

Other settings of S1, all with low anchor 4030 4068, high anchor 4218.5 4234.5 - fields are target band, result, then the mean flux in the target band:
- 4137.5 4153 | -0.008 mag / 1.11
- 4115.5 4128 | 0.037 mag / 1.06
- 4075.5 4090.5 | -0.001 mag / 1.1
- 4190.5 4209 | 0.004 mag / 1.1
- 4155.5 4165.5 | 0.024 mag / 1.08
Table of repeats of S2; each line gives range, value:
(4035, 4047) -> 1.21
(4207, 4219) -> 1.21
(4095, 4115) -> 0.902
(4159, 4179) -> 1.02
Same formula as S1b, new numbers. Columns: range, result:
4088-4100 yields 1.03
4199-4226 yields 1.13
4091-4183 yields 1.05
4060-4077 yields 1.06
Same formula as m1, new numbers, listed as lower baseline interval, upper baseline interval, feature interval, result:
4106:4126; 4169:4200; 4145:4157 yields -0.09 mag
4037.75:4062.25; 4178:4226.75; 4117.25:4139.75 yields 0.00 mag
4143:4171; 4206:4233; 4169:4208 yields 0.04 mag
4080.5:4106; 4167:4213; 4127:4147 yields -0.07 mag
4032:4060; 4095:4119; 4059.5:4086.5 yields -0.05 mag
